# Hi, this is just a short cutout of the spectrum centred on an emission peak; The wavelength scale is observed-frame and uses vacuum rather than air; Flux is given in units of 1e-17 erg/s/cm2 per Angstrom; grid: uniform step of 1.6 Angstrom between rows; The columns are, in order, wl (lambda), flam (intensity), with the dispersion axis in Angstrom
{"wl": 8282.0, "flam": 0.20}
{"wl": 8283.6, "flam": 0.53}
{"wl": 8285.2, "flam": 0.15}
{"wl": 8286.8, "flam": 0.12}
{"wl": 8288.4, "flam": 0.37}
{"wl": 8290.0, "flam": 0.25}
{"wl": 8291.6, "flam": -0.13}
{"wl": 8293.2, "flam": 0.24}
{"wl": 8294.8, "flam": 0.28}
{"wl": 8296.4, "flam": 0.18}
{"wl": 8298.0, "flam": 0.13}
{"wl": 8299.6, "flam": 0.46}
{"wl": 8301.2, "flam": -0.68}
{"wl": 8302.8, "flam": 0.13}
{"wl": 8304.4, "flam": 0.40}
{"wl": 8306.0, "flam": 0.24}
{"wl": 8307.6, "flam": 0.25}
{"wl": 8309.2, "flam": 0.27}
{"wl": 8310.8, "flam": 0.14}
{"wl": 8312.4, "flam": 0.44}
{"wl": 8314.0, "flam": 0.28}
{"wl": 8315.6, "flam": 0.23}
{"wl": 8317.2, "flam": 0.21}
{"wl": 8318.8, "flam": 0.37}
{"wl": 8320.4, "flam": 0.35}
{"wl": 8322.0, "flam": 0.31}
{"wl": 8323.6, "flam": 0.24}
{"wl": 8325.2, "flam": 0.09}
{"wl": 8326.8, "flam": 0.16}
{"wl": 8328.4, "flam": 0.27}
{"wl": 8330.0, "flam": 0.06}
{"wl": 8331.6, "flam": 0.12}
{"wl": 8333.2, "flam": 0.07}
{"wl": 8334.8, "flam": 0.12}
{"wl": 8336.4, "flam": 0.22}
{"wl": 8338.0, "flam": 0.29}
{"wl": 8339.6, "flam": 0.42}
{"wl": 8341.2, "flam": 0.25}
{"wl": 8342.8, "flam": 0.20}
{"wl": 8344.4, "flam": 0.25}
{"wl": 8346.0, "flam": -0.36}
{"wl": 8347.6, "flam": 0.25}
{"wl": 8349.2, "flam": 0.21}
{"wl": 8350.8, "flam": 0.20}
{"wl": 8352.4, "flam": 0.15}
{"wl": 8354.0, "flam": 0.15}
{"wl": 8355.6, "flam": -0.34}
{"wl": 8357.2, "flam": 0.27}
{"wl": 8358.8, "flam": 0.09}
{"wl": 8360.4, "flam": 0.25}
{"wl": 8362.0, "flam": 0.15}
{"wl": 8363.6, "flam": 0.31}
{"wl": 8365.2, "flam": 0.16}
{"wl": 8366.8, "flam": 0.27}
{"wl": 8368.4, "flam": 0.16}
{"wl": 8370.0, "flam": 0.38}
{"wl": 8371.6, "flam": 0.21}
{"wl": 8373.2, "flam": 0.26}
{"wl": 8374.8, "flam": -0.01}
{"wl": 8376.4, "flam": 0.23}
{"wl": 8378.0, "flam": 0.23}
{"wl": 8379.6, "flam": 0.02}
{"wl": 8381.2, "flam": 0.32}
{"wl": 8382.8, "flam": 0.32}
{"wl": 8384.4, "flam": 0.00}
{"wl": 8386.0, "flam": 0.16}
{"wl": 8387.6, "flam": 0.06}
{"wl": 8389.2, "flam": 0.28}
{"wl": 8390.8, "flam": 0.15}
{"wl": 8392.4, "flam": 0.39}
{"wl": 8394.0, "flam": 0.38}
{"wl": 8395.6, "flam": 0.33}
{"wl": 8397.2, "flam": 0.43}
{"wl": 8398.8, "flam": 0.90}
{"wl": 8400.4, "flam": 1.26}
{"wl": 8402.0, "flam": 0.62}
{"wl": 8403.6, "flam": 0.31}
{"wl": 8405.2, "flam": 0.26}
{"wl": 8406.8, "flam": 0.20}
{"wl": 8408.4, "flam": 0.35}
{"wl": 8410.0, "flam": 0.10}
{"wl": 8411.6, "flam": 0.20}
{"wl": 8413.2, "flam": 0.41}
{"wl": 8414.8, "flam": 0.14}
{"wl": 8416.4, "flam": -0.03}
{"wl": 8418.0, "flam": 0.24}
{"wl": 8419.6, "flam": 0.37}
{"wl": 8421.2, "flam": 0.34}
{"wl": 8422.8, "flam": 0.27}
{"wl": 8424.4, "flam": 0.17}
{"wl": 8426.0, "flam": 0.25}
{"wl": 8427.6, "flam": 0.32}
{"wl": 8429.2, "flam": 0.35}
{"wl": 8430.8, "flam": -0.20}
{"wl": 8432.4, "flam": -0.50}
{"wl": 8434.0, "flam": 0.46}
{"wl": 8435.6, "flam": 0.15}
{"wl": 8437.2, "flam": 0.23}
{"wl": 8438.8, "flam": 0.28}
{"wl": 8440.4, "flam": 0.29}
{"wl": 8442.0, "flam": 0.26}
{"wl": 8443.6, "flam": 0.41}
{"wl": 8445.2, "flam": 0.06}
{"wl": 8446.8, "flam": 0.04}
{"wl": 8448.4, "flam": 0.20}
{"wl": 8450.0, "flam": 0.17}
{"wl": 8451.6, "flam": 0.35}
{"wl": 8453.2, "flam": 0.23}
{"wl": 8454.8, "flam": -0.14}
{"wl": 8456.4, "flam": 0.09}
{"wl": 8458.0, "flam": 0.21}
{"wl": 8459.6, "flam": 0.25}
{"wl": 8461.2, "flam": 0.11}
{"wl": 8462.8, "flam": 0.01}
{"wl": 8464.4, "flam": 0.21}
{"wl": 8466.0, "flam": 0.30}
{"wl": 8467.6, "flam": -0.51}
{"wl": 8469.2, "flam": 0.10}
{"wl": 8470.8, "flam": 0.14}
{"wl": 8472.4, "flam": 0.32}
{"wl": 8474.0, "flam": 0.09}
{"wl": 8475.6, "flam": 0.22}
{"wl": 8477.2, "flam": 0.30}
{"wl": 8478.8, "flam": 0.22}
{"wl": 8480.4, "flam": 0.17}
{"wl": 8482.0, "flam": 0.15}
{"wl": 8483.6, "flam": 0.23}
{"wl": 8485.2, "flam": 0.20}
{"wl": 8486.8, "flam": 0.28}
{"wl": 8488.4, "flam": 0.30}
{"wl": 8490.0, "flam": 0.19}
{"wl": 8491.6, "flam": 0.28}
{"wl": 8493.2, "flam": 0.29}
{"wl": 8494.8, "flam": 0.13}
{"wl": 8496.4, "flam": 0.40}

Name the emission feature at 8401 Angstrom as [O III] 5007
